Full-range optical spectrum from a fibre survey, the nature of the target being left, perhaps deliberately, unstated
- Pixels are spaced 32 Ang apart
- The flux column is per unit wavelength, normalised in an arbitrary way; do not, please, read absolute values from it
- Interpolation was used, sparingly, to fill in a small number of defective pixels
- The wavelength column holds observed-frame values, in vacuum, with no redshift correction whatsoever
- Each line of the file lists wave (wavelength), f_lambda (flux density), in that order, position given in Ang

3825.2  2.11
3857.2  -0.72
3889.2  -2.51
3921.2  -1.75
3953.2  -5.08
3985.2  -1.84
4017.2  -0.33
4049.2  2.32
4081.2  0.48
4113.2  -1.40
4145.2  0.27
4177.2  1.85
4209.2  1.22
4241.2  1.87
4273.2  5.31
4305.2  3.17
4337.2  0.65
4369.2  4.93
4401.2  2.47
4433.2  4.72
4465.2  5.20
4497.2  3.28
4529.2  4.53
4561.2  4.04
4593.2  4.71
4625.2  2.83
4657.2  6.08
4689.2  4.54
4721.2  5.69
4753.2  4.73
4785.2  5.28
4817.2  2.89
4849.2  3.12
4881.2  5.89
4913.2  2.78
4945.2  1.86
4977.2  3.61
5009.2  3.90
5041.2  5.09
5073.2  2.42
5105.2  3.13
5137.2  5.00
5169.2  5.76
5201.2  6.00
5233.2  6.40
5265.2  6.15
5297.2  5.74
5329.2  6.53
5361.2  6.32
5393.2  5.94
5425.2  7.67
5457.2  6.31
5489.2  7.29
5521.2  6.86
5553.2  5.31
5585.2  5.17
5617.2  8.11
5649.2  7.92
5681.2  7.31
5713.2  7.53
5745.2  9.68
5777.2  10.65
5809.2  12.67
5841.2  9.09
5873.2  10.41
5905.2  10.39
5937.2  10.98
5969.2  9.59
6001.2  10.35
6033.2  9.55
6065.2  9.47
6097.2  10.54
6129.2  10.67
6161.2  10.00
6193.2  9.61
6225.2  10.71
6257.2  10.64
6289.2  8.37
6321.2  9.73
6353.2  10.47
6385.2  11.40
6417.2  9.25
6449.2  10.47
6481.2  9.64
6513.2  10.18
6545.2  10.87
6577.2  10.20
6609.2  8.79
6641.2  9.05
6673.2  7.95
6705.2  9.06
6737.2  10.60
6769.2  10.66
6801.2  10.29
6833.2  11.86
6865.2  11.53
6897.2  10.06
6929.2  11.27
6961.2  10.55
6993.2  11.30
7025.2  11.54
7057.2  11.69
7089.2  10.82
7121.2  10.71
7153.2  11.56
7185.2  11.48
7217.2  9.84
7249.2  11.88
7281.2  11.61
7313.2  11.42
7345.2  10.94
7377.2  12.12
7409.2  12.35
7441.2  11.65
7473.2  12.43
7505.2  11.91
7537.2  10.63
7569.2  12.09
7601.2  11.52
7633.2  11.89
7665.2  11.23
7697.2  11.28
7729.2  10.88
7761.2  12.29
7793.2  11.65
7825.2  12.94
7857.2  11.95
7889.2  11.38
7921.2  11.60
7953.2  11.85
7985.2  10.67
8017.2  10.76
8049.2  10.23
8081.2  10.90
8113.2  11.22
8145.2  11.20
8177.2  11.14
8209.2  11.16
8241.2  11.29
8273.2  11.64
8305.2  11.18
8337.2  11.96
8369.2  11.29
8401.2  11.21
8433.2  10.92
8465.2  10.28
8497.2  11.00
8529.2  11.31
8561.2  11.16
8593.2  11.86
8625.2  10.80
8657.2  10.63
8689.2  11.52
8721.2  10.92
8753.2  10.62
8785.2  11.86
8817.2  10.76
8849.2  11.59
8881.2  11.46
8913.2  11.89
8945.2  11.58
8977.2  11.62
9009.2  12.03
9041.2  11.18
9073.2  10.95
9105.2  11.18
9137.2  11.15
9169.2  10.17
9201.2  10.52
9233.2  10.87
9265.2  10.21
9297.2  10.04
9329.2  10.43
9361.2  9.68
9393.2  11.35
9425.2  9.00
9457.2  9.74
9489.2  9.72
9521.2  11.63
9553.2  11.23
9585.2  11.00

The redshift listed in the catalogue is 0.29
